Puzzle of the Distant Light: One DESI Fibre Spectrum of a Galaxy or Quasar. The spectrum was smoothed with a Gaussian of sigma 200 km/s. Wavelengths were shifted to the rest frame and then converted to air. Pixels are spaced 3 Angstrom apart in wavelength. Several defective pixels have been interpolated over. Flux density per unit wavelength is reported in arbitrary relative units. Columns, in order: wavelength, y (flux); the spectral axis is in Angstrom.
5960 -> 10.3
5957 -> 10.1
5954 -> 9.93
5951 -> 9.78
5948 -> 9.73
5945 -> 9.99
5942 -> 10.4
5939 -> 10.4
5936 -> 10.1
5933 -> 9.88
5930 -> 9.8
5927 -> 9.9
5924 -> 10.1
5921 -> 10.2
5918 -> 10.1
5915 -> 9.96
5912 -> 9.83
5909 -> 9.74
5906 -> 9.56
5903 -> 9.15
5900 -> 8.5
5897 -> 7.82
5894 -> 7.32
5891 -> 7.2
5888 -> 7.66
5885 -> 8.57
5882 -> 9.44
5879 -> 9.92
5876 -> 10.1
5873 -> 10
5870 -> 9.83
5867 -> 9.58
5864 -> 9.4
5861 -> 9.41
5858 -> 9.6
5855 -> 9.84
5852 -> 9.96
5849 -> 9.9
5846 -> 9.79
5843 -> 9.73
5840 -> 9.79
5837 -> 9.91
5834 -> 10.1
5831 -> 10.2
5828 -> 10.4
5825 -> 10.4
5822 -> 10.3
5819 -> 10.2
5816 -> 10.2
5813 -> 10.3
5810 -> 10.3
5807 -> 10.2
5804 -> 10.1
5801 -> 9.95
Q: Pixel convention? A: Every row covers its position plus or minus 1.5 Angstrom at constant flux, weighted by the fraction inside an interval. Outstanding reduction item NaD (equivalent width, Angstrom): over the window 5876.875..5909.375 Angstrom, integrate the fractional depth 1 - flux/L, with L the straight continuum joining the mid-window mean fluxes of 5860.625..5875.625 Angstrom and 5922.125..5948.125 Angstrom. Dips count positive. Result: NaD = 4.0 Angstrom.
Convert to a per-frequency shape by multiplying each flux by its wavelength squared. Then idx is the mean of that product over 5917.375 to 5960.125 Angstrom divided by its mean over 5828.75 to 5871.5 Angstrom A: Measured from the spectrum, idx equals 1.1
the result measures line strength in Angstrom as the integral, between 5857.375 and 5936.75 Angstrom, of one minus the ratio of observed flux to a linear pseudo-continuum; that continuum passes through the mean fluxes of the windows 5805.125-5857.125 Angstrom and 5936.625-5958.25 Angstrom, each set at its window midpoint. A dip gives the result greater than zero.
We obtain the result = 5.6 Angstrom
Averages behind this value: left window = 10.1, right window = 10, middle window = 9.35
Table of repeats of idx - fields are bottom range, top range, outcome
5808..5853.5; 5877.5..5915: 0.89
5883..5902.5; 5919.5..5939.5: 1.28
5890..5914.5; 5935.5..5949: 1.18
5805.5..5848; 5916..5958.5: 1.03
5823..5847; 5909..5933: 1.02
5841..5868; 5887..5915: 0.90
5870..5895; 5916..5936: 1.15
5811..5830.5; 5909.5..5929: 1.00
